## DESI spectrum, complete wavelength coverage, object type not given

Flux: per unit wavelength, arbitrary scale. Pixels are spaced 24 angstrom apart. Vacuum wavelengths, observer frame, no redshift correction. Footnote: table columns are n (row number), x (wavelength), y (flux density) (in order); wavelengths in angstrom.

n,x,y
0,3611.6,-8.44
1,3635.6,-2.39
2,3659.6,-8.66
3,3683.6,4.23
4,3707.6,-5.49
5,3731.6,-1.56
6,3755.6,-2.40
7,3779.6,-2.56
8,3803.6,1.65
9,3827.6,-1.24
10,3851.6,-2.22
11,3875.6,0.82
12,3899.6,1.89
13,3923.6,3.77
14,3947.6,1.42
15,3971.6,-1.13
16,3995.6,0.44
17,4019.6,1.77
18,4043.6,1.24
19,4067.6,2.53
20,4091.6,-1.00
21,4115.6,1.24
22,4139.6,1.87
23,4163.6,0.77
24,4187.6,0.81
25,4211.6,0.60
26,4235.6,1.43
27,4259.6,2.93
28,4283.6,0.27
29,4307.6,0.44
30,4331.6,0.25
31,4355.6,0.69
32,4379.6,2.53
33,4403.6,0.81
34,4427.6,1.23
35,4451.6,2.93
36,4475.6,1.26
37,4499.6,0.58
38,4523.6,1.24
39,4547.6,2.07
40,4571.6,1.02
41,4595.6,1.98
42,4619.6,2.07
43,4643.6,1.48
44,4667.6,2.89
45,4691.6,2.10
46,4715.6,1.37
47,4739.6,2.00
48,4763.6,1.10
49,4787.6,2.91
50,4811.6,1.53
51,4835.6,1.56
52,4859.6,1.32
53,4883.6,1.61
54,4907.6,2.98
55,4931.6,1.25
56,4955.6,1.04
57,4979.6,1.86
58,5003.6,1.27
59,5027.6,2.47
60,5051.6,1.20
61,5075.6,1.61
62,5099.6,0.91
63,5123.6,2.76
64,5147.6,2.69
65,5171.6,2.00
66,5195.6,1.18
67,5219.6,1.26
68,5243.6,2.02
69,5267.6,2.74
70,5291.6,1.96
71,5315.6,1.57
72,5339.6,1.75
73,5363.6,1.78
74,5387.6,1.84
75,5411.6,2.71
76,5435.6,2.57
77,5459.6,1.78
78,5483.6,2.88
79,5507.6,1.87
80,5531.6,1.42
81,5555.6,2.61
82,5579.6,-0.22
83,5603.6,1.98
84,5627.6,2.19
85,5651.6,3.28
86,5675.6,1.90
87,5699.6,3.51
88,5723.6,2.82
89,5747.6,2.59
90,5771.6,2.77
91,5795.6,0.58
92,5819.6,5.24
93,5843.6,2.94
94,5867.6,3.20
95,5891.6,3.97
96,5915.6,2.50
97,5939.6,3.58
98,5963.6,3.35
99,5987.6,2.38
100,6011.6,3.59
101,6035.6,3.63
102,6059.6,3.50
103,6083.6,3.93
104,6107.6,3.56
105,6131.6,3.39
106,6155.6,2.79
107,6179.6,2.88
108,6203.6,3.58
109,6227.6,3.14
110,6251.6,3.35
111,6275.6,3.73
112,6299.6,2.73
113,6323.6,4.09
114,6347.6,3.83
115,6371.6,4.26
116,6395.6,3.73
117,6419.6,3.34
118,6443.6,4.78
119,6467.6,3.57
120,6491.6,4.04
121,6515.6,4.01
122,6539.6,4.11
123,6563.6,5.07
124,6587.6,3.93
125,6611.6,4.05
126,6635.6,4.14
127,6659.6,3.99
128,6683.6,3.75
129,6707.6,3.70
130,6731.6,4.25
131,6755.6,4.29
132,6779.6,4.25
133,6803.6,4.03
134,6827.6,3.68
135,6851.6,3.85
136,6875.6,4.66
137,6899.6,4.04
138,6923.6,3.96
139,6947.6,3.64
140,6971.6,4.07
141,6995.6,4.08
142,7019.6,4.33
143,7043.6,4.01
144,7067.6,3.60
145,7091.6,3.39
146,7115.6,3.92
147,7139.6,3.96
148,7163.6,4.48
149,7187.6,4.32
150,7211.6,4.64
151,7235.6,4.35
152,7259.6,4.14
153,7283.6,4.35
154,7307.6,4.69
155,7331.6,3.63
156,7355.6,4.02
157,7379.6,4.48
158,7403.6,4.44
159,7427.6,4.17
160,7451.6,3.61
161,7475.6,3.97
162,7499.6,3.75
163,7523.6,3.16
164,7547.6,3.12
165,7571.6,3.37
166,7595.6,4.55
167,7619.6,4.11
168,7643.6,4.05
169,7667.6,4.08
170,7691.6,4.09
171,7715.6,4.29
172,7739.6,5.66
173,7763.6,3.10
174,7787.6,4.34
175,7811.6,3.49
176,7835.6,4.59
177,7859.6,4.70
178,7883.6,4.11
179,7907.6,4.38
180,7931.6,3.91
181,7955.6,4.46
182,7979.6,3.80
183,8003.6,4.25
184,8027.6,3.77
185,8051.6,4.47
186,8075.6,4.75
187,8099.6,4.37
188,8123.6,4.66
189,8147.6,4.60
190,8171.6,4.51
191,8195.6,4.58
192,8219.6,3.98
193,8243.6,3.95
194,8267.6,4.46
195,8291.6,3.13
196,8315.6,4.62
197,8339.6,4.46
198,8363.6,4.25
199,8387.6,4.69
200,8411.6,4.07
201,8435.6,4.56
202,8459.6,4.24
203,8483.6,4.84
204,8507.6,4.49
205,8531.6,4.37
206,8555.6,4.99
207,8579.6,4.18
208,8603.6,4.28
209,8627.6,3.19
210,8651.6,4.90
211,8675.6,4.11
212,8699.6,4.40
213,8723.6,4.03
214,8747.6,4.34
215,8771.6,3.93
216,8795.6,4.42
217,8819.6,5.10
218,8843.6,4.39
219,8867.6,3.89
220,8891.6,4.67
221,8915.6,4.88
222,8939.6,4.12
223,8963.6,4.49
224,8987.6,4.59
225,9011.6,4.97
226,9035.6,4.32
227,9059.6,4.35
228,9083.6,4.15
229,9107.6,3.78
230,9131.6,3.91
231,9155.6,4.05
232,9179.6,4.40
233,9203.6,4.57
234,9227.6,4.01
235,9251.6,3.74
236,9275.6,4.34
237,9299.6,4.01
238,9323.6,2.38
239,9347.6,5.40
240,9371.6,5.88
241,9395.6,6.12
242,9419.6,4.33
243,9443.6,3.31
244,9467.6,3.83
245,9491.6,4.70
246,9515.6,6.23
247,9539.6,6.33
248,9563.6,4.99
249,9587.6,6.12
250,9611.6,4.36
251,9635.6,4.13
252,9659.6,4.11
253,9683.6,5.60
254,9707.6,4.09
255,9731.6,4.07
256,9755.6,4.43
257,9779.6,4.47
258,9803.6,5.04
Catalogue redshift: 0.46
